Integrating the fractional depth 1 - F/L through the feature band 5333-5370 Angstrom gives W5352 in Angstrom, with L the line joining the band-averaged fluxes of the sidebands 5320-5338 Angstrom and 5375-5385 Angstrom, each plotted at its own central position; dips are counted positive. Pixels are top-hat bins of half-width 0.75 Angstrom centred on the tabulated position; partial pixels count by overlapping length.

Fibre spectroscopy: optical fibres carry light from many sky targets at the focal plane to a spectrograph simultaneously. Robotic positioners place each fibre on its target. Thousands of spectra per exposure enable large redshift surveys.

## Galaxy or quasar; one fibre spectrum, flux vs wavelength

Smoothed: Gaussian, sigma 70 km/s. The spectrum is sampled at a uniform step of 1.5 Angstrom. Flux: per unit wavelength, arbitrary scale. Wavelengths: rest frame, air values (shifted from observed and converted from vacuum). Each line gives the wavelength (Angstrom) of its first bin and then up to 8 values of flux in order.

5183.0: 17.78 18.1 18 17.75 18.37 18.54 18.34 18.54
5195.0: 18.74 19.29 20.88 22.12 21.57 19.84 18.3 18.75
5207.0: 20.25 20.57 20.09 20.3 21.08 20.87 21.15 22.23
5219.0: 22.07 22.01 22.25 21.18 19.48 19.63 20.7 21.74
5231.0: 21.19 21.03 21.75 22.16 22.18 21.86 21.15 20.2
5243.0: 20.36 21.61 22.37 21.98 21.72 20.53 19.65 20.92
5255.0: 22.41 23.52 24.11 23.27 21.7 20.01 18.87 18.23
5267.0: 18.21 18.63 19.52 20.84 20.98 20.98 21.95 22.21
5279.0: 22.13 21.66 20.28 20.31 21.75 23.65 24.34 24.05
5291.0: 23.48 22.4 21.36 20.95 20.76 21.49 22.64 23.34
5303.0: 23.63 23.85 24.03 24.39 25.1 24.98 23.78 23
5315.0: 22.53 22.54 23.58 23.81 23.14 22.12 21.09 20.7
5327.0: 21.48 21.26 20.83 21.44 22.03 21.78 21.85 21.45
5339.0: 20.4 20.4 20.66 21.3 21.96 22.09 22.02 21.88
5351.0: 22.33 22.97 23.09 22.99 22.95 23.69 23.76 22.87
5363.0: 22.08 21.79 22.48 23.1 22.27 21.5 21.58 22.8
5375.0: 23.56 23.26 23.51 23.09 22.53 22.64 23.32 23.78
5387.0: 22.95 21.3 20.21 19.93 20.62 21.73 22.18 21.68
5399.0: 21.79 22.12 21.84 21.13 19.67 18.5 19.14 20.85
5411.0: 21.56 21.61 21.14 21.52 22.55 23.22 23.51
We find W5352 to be 0.2 Angstrom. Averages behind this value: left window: 21.6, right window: 23.1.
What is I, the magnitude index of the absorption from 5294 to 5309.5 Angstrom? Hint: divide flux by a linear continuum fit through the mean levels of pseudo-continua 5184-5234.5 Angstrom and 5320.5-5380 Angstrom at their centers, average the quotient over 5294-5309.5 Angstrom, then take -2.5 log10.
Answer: -0.07 mag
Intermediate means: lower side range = 20.2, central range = 22.9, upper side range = 22.1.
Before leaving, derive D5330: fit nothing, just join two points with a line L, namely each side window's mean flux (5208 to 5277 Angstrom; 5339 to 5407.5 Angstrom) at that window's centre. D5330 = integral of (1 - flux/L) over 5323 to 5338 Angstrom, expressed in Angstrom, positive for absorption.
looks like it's 0.2 Angstrom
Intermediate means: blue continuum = 21.1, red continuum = 22.1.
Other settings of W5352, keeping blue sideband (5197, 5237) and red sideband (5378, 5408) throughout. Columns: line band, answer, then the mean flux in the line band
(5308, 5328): -1.50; 22.9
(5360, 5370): -0.47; 22.5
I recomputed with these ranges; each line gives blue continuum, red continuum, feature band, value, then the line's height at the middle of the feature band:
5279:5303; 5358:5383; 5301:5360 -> 0.00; 22.5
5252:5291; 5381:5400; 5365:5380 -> -0.04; 21.8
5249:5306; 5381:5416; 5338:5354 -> -0.01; 21.5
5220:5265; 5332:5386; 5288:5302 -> -0.03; 21.8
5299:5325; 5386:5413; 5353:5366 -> -0.04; 22.1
